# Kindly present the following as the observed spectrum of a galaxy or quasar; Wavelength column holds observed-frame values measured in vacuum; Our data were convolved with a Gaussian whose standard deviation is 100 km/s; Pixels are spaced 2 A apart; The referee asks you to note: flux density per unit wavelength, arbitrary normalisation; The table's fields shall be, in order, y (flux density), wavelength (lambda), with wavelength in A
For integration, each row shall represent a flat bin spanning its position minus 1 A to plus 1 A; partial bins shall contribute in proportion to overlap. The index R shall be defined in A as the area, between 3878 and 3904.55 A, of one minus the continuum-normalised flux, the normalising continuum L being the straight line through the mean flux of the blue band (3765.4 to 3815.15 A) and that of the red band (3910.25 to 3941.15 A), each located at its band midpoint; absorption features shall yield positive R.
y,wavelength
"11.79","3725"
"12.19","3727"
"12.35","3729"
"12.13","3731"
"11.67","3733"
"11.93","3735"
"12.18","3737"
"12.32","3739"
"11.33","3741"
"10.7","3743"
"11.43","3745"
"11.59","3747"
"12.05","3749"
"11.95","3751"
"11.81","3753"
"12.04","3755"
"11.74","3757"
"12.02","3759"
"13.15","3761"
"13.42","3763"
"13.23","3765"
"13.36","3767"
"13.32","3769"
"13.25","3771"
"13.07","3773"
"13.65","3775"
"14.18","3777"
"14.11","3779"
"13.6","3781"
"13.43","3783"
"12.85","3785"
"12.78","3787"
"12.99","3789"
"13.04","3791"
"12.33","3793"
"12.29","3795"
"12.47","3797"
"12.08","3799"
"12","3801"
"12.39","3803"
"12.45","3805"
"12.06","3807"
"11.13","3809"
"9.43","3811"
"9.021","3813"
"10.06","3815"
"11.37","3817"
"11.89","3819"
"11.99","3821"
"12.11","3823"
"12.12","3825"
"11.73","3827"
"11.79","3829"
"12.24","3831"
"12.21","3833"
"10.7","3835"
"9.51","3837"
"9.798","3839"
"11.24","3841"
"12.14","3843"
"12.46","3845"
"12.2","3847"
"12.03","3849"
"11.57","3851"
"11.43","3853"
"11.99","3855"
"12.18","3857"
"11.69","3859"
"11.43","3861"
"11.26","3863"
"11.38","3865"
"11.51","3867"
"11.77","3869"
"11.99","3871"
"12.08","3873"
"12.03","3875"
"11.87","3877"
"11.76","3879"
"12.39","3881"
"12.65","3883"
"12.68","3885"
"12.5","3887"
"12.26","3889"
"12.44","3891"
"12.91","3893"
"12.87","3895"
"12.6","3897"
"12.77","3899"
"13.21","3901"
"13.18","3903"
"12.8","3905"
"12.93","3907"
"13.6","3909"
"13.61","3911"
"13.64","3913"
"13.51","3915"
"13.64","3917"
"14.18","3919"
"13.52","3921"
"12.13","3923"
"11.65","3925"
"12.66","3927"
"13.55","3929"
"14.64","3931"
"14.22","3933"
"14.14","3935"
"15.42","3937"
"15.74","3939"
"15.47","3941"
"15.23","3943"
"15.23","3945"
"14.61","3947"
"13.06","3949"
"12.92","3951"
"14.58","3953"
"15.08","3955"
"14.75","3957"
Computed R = 1.7 A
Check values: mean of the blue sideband 12.5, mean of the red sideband 13.8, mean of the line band 12.6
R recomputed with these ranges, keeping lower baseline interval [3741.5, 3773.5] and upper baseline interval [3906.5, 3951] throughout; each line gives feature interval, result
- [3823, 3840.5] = 2.3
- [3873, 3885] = 1.1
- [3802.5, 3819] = 2.4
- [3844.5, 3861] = 1.7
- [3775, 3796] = -1.0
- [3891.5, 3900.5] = 0.5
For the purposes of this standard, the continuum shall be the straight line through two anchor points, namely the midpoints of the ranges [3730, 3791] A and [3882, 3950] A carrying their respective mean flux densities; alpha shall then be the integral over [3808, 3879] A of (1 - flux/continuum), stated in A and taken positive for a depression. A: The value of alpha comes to 8.73 A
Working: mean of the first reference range 12.6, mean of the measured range 11.5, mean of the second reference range 13.5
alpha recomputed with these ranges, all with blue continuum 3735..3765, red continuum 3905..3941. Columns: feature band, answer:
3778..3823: 1.5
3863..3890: 2.5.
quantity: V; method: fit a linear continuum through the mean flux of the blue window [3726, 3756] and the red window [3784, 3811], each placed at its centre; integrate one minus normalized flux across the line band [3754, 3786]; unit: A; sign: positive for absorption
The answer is -2.9 A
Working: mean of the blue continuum 11.8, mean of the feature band 13.2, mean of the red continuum 12.3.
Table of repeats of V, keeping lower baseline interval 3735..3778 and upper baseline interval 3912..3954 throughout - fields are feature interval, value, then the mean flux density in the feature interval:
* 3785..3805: 0.4 A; 12.5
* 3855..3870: 2.0 A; 11.6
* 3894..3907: 0.8 A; 12.9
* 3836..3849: 1.9 A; 11.3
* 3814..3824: 1.2 A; 11.5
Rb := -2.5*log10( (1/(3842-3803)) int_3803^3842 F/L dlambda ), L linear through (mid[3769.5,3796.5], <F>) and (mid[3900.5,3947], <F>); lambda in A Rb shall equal 0.19 mag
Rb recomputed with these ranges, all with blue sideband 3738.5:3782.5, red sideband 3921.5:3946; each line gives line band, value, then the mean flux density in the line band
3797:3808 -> 0.07 mag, 12.2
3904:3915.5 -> 0.05 mag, 13.3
